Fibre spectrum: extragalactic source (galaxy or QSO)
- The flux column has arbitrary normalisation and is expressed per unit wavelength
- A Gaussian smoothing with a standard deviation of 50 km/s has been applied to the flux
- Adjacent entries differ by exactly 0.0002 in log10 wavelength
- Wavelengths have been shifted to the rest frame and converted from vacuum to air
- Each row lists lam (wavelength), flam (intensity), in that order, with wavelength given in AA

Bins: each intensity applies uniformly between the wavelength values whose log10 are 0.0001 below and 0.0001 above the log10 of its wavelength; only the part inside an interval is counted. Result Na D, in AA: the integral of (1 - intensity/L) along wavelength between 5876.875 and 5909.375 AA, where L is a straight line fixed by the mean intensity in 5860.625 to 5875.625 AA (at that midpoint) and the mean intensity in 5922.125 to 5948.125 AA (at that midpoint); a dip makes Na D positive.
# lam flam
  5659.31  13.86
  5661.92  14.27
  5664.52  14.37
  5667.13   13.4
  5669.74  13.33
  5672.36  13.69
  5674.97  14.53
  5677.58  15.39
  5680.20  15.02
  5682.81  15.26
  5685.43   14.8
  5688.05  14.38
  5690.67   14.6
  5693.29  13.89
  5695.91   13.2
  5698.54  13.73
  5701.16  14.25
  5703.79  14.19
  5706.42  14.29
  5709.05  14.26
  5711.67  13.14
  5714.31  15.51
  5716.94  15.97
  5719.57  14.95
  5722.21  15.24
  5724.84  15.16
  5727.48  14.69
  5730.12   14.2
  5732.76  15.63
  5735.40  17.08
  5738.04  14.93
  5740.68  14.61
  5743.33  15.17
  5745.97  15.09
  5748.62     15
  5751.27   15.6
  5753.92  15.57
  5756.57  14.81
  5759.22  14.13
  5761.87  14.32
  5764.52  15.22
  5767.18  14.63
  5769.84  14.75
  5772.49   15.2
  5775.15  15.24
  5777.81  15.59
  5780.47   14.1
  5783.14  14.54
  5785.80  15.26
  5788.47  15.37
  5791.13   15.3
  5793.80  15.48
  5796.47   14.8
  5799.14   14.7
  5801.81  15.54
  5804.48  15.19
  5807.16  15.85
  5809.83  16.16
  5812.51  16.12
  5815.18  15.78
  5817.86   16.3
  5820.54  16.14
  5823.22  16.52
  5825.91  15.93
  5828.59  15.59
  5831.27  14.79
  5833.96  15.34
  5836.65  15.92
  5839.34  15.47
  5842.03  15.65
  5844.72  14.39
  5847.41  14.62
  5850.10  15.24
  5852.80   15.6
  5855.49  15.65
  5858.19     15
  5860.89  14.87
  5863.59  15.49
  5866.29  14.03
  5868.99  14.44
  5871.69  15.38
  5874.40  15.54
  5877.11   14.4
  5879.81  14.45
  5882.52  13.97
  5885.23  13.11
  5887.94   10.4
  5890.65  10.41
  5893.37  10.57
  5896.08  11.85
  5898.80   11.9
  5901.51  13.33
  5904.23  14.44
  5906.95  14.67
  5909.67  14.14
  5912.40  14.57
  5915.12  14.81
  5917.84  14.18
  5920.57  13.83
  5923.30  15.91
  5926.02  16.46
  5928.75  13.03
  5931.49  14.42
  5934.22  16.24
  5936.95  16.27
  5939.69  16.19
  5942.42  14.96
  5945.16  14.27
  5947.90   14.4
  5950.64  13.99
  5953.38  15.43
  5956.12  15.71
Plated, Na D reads 4.9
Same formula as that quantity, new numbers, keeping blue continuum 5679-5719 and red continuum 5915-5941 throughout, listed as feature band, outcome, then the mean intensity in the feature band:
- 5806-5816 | -0.8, 16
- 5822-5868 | -1.2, 15.3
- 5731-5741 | -0.7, 15.6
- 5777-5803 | -0.6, 15.1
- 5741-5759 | -0.6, 15.1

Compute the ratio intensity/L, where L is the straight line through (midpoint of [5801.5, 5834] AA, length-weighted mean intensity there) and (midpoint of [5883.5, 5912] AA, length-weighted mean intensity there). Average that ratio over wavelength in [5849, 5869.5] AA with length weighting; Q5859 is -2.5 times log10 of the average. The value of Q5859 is -0.07 mag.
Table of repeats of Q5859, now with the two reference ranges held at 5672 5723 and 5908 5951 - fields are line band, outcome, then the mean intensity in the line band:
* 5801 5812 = -0.07 mag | 15.7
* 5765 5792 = -0.03 mag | 15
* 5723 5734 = -0.03 mag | 14.9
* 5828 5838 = -0.05 mag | 15.4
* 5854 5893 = 0.06 mag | 14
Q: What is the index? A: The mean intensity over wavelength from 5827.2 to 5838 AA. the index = 15.4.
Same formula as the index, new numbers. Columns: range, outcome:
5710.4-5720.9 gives 14.9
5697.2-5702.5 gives 14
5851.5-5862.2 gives 15.3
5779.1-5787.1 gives 14.6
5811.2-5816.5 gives 16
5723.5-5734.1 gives 14.9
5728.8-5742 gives 15.3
